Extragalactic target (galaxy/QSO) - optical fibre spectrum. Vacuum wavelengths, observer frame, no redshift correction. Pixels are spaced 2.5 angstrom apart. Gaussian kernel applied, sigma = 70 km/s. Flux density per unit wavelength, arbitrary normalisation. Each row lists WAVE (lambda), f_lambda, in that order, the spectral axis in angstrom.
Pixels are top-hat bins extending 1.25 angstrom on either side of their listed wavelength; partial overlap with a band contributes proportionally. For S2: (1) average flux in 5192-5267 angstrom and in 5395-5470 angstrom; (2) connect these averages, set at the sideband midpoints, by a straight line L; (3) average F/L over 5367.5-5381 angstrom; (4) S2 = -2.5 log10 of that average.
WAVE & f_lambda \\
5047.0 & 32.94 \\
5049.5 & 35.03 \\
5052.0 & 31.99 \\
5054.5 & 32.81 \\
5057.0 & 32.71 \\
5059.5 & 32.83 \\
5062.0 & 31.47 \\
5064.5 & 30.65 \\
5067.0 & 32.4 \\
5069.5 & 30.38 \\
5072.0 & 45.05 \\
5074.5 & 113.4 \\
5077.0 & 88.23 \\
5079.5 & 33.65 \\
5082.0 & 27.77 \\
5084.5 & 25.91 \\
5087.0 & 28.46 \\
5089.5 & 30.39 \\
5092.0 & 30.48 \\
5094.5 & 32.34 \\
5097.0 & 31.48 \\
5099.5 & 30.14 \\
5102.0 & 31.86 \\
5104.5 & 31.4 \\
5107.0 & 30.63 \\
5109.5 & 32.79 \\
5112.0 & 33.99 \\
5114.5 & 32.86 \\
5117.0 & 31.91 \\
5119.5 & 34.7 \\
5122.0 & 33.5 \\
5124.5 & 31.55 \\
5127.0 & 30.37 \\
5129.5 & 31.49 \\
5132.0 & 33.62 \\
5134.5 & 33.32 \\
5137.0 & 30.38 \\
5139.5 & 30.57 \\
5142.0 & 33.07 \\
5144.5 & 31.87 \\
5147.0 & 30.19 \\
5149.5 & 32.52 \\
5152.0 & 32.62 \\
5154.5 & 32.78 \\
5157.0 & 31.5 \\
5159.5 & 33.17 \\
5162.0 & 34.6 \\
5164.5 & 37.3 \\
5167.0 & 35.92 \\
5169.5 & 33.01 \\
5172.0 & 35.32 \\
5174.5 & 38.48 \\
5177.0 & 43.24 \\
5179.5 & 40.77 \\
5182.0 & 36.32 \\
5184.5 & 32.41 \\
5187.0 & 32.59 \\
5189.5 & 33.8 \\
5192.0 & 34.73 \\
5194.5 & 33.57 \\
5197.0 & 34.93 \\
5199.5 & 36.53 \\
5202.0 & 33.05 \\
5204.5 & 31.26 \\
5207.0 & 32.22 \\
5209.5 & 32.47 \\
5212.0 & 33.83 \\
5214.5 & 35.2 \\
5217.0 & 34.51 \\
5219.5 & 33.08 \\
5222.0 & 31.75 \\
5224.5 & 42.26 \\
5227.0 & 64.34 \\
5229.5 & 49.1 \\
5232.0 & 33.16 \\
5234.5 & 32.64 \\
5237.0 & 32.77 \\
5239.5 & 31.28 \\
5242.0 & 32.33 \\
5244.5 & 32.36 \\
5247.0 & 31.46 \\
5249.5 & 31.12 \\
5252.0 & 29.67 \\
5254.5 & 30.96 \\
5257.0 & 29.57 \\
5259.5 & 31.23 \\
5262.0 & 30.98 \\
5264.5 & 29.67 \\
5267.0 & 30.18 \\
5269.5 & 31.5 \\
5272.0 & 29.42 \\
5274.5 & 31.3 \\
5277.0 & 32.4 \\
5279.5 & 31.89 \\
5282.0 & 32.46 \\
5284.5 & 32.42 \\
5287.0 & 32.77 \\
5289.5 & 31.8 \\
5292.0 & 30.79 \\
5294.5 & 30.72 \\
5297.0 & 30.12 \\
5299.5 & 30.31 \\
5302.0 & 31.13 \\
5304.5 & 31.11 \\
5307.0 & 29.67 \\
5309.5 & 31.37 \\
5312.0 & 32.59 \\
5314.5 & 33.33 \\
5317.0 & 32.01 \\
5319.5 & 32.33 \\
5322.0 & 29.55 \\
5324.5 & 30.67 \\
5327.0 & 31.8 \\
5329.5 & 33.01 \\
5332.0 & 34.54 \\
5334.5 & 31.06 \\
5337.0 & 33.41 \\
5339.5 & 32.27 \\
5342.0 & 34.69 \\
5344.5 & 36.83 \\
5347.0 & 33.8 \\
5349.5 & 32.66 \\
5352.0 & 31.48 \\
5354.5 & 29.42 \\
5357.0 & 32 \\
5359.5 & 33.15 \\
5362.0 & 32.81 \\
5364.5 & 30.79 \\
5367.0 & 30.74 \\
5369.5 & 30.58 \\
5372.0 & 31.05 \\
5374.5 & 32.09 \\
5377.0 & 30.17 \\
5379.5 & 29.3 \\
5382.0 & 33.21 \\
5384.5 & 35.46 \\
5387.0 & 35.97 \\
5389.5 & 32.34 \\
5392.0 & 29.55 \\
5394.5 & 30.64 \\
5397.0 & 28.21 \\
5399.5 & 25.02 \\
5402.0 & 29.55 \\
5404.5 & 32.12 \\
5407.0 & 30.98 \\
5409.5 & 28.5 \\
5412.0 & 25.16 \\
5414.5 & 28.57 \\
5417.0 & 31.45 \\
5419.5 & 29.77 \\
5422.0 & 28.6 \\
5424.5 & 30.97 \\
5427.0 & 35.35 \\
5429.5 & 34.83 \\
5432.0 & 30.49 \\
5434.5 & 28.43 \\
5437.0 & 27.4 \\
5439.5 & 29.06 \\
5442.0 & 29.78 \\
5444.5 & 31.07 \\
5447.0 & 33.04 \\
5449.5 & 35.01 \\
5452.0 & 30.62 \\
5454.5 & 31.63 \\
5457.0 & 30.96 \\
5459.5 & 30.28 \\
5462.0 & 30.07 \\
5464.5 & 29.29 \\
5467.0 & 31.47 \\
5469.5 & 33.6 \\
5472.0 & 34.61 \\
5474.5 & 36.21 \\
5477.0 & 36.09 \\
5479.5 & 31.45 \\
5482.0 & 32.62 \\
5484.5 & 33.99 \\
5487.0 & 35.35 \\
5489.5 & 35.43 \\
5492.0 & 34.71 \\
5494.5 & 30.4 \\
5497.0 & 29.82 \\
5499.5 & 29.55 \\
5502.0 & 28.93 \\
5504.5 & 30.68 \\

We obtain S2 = 0.03 mag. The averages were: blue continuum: 34.3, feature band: 30.7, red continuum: 30.3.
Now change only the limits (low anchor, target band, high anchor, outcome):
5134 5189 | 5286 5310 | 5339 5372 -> 0.066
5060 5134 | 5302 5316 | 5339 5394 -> 0.054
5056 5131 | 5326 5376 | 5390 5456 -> -0.027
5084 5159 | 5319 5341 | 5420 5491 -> -0.006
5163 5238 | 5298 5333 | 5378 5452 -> 0.056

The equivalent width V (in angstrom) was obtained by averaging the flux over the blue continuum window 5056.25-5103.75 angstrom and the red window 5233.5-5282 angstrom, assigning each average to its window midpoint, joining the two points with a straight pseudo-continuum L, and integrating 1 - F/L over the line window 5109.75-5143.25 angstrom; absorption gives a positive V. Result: 4.1 angstrom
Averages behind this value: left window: 38.9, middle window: 32.4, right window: 31.2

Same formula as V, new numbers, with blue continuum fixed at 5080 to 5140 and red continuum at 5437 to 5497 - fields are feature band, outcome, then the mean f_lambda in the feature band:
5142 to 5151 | -0.1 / 31.8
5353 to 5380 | 0.7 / 31.2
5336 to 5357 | -0.7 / 33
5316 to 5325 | 0.2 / 31.2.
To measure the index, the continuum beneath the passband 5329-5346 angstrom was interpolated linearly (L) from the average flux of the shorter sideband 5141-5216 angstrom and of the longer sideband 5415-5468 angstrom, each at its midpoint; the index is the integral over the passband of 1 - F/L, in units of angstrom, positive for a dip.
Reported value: -0.8 angstrom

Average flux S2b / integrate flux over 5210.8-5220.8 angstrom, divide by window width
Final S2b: 34.1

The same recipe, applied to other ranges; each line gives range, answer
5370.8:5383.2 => 31.2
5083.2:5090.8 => 28.3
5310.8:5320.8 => 32.5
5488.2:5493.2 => 35.1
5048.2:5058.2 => 33.1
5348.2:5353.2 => 32.1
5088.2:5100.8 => 31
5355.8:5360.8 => 32.6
